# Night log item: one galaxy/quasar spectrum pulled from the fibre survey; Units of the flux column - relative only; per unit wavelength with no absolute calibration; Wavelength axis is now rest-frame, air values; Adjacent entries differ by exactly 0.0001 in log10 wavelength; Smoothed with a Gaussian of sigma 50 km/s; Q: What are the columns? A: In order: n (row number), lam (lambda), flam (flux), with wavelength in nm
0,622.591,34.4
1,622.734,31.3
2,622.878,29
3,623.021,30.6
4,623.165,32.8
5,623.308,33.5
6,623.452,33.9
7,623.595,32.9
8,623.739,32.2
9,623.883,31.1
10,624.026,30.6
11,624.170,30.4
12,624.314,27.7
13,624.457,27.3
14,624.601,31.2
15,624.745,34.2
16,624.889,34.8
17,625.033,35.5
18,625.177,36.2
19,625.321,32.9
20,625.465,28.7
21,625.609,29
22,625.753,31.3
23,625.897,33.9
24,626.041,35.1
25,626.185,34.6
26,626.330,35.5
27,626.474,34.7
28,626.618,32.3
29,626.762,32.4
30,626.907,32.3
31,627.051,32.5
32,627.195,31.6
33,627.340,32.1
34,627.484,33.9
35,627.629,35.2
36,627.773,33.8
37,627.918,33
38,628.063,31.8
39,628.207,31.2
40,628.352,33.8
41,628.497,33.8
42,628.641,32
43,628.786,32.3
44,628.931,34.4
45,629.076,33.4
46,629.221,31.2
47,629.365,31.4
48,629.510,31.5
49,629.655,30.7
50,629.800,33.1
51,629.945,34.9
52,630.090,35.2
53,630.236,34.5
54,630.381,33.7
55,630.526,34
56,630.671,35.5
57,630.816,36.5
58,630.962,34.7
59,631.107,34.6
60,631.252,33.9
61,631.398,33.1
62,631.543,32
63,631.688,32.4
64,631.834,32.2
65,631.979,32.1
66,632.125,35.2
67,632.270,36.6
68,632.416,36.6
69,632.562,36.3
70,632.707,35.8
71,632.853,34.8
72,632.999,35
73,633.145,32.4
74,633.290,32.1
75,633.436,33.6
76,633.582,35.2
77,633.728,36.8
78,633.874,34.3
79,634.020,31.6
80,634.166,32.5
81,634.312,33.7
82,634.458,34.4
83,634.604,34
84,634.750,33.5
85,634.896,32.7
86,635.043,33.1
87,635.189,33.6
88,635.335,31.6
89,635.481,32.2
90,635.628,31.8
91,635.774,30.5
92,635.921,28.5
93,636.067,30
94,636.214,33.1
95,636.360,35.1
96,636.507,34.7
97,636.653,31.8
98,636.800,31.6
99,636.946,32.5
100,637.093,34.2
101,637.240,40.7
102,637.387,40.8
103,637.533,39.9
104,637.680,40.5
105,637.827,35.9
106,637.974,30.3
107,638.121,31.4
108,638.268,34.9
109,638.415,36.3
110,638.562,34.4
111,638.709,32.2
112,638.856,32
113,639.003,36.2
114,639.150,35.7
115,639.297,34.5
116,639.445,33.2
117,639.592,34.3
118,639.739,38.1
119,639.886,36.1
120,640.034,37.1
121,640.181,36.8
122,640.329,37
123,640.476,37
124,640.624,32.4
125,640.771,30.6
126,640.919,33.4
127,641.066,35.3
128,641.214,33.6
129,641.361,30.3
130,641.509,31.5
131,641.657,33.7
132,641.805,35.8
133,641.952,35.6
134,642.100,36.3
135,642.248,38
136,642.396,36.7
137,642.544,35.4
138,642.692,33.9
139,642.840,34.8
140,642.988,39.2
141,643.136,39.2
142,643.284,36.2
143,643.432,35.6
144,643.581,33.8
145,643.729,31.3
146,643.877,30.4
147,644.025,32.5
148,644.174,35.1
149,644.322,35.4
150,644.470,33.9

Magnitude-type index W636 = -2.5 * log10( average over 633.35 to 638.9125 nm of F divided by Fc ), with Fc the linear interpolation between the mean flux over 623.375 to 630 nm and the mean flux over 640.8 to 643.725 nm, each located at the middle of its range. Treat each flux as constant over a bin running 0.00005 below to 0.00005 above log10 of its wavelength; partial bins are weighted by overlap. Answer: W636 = 0.007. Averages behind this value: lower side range 32.6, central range 33.8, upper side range 35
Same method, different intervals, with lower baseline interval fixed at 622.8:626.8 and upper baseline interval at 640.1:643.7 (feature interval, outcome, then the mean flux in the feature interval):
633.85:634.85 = 0.01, 33.4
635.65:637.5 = 0.02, 33.7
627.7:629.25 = 0.00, 32.8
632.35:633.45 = -0.03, 34.6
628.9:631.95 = -0.01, 33.4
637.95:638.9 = 0.04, 33.2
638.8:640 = -0.01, 35.1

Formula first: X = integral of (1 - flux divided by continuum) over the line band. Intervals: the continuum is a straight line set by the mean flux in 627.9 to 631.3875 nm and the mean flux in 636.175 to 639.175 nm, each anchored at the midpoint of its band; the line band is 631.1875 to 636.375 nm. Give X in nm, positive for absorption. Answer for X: 0.12 nm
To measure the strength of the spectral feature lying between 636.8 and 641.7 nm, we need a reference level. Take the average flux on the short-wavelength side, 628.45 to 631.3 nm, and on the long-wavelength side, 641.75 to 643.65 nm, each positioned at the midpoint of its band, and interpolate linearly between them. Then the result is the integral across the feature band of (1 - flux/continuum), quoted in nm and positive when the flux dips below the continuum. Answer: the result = 0.082 nm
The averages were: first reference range 33.6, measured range 34.9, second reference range 36.2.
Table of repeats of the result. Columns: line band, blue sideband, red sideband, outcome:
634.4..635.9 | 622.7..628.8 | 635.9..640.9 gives 0.07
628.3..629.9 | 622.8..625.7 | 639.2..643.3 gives 0.01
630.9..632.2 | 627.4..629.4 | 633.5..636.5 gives -0.02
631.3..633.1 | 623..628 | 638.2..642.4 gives -0.04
